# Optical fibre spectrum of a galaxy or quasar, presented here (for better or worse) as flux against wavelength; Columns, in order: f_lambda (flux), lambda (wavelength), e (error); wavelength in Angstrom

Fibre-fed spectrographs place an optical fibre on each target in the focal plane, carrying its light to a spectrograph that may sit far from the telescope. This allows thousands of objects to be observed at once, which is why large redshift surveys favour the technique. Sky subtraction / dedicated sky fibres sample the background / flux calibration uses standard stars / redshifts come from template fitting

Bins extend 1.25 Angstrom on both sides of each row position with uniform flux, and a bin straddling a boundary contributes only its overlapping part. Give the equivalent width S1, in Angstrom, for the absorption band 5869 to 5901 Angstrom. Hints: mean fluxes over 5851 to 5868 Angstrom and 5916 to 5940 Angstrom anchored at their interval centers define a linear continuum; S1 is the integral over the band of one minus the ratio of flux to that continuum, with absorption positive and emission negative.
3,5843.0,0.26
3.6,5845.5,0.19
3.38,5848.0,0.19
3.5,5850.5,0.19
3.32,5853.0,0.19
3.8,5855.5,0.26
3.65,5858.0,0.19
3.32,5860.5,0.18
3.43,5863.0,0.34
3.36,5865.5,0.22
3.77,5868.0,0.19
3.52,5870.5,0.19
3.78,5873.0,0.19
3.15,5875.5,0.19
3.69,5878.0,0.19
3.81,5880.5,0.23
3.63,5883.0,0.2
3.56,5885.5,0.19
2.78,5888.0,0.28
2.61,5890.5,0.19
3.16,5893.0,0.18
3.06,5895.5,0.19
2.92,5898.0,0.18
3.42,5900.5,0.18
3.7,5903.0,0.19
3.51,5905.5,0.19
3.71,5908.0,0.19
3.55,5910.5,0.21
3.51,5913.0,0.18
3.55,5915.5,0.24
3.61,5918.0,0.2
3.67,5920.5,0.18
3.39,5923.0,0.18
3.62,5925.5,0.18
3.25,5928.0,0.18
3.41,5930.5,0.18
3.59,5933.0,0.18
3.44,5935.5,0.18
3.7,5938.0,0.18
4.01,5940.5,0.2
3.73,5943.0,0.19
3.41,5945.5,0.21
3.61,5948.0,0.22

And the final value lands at 1.81 Angstrom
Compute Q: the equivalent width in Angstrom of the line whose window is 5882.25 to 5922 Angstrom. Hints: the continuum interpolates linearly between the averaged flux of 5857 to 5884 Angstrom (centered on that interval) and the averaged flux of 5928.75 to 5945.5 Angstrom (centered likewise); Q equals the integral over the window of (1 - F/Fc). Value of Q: 2.4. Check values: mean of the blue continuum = 3.55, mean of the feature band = 3.37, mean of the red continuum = 3.62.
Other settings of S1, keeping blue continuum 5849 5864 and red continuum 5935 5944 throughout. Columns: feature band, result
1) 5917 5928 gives 0.5 Angstrom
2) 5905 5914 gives 0.2 Angstrom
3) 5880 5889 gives 0.4 Angstrom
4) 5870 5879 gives 0.1 Angstrom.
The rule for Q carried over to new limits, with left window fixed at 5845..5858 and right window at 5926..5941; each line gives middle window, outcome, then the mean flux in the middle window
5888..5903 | 2.0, 3.07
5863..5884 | -0.3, 3.58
